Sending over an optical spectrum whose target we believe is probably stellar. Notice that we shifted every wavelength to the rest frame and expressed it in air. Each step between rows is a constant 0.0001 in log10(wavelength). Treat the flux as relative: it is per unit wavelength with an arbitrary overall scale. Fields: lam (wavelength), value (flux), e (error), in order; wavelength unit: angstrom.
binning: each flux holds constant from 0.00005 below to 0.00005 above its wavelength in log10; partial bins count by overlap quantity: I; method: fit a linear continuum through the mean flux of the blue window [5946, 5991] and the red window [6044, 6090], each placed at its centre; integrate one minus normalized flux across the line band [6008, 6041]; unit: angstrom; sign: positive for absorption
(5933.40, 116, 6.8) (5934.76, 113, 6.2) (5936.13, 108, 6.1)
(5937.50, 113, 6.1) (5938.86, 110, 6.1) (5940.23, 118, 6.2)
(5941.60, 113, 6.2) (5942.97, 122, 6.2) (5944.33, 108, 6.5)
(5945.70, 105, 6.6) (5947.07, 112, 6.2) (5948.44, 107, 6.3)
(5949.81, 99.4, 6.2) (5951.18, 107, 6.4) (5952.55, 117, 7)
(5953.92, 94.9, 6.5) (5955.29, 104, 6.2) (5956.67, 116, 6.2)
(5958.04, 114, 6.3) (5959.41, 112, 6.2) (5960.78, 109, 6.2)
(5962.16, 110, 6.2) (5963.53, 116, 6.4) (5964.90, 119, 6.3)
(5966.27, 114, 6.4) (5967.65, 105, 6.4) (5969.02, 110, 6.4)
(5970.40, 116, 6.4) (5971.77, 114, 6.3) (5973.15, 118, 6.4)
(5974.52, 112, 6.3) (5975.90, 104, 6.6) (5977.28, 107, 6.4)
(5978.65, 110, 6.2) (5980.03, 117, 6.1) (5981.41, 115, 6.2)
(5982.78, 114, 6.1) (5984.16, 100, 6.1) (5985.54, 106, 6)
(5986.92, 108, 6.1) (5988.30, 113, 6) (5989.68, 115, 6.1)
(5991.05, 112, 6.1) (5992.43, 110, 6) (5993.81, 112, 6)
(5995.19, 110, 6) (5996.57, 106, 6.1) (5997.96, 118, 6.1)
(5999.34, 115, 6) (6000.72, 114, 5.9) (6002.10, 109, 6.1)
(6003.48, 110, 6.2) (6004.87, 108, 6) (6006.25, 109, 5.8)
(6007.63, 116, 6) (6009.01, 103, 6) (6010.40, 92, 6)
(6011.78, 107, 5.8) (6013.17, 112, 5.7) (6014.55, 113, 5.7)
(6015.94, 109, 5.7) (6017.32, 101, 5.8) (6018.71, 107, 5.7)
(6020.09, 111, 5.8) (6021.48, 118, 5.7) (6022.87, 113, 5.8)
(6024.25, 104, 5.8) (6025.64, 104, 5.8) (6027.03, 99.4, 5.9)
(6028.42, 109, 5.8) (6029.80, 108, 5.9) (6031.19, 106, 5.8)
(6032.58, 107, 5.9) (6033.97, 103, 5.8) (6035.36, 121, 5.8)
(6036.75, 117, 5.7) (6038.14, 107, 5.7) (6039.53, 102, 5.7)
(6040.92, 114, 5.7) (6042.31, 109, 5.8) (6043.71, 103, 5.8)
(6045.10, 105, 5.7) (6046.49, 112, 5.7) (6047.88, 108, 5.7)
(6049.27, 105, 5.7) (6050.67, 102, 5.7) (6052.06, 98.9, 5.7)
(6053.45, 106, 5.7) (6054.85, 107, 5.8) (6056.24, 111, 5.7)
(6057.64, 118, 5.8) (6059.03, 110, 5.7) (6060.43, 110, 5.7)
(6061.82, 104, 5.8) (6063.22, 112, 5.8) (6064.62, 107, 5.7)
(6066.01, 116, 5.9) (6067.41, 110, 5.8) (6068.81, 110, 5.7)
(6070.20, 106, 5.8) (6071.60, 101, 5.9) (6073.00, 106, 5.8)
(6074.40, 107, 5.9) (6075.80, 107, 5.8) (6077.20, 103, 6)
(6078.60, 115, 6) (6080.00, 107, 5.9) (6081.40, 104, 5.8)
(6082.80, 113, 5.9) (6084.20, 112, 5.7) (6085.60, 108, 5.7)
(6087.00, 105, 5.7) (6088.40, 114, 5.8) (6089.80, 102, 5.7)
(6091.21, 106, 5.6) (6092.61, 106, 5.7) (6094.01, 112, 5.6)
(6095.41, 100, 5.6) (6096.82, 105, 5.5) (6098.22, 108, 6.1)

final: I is 0.38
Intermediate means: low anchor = 110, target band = 108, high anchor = 108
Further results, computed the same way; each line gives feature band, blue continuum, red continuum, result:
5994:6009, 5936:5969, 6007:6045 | -0.3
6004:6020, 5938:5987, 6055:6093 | 0.4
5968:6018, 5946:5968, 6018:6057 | -0.6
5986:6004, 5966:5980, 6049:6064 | -0.2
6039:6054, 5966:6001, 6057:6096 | 0.5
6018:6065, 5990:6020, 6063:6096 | 0.2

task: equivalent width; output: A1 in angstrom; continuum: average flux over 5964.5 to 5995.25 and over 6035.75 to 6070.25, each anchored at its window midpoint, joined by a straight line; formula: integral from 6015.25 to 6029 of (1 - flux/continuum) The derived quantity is 0.3 angstrom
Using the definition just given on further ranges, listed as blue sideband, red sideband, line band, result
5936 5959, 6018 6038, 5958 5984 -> -0.6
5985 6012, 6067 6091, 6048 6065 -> 0.1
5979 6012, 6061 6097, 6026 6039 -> 0.1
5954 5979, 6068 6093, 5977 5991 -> 0.0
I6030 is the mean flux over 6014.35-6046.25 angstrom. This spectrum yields 108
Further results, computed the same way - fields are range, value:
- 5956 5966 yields 114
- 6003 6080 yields 108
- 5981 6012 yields 110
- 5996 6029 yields 109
